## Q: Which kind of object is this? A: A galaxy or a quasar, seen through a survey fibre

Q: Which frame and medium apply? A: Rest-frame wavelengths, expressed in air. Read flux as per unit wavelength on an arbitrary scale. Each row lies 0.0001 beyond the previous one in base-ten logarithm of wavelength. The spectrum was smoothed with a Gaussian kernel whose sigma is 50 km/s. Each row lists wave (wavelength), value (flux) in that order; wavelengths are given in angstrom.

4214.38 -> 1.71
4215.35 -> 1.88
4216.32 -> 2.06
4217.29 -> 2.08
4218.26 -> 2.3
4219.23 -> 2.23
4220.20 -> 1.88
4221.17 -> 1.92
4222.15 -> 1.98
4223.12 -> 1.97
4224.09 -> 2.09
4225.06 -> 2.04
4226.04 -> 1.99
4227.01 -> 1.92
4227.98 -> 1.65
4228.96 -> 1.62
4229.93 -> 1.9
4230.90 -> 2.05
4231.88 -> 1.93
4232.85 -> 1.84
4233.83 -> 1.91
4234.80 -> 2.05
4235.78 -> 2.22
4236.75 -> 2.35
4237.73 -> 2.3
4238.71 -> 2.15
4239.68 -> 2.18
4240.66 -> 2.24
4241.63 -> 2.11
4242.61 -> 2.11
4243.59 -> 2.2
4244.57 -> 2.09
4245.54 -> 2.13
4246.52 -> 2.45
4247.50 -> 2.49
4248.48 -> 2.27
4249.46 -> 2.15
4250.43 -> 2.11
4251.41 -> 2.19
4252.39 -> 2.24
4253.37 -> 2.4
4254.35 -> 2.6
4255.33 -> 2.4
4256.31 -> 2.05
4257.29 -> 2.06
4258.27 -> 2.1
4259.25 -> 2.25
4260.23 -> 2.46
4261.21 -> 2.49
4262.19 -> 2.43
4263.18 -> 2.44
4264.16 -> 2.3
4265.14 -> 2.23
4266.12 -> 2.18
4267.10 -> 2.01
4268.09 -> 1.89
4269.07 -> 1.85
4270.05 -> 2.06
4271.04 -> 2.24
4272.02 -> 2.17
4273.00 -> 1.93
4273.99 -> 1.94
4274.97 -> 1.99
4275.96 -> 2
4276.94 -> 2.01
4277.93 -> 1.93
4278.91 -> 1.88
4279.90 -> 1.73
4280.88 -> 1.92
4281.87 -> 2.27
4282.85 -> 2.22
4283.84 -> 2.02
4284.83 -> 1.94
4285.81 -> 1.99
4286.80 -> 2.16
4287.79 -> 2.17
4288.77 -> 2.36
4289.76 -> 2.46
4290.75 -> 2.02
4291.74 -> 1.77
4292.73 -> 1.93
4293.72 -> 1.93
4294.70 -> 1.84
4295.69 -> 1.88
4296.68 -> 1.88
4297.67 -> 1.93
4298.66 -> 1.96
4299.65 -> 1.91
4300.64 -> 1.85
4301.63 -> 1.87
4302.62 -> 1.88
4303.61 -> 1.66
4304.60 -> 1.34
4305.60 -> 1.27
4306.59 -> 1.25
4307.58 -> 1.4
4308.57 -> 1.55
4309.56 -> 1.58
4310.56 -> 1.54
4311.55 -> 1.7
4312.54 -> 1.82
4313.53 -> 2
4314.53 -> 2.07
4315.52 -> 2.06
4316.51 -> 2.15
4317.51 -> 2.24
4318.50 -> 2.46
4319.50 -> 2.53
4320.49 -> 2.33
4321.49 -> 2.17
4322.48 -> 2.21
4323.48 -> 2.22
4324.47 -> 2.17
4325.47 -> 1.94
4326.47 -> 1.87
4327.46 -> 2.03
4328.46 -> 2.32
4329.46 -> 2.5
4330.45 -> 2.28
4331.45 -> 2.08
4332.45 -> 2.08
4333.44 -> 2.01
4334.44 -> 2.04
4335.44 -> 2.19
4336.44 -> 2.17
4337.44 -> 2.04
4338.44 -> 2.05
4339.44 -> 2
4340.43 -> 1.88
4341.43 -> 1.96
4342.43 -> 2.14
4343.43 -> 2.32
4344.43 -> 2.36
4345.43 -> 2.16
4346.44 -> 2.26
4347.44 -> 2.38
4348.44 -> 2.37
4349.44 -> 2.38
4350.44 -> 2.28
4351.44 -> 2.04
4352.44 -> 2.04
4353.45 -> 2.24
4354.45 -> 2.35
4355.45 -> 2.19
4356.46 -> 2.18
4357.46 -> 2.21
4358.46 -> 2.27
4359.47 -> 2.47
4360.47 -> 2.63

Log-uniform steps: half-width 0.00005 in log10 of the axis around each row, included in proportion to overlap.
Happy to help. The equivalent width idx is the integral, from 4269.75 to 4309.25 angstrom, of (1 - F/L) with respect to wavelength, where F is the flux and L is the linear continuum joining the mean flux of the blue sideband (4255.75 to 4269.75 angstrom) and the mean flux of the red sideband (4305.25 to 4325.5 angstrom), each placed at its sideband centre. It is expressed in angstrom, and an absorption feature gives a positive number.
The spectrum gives 3.0 angstrom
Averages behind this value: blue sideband 2.2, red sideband 1.94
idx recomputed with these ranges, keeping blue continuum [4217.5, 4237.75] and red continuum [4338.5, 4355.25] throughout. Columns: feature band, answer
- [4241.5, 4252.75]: -1.0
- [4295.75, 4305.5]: 1.5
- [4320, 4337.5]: 0.1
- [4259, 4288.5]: -0.4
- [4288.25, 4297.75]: 0.5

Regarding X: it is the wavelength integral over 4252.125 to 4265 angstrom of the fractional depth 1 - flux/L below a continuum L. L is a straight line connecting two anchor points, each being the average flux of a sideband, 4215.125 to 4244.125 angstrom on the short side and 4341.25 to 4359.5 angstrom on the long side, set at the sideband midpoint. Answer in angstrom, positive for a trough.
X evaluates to -1.5 angstrom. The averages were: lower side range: 2.04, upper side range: 2.24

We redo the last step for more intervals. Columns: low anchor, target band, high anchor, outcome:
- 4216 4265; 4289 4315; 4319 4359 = 4.6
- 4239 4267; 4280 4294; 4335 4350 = 1.0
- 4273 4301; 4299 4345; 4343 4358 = 3.2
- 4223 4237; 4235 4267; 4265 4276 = -4.1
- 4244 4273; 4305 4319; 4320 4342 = 2.3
